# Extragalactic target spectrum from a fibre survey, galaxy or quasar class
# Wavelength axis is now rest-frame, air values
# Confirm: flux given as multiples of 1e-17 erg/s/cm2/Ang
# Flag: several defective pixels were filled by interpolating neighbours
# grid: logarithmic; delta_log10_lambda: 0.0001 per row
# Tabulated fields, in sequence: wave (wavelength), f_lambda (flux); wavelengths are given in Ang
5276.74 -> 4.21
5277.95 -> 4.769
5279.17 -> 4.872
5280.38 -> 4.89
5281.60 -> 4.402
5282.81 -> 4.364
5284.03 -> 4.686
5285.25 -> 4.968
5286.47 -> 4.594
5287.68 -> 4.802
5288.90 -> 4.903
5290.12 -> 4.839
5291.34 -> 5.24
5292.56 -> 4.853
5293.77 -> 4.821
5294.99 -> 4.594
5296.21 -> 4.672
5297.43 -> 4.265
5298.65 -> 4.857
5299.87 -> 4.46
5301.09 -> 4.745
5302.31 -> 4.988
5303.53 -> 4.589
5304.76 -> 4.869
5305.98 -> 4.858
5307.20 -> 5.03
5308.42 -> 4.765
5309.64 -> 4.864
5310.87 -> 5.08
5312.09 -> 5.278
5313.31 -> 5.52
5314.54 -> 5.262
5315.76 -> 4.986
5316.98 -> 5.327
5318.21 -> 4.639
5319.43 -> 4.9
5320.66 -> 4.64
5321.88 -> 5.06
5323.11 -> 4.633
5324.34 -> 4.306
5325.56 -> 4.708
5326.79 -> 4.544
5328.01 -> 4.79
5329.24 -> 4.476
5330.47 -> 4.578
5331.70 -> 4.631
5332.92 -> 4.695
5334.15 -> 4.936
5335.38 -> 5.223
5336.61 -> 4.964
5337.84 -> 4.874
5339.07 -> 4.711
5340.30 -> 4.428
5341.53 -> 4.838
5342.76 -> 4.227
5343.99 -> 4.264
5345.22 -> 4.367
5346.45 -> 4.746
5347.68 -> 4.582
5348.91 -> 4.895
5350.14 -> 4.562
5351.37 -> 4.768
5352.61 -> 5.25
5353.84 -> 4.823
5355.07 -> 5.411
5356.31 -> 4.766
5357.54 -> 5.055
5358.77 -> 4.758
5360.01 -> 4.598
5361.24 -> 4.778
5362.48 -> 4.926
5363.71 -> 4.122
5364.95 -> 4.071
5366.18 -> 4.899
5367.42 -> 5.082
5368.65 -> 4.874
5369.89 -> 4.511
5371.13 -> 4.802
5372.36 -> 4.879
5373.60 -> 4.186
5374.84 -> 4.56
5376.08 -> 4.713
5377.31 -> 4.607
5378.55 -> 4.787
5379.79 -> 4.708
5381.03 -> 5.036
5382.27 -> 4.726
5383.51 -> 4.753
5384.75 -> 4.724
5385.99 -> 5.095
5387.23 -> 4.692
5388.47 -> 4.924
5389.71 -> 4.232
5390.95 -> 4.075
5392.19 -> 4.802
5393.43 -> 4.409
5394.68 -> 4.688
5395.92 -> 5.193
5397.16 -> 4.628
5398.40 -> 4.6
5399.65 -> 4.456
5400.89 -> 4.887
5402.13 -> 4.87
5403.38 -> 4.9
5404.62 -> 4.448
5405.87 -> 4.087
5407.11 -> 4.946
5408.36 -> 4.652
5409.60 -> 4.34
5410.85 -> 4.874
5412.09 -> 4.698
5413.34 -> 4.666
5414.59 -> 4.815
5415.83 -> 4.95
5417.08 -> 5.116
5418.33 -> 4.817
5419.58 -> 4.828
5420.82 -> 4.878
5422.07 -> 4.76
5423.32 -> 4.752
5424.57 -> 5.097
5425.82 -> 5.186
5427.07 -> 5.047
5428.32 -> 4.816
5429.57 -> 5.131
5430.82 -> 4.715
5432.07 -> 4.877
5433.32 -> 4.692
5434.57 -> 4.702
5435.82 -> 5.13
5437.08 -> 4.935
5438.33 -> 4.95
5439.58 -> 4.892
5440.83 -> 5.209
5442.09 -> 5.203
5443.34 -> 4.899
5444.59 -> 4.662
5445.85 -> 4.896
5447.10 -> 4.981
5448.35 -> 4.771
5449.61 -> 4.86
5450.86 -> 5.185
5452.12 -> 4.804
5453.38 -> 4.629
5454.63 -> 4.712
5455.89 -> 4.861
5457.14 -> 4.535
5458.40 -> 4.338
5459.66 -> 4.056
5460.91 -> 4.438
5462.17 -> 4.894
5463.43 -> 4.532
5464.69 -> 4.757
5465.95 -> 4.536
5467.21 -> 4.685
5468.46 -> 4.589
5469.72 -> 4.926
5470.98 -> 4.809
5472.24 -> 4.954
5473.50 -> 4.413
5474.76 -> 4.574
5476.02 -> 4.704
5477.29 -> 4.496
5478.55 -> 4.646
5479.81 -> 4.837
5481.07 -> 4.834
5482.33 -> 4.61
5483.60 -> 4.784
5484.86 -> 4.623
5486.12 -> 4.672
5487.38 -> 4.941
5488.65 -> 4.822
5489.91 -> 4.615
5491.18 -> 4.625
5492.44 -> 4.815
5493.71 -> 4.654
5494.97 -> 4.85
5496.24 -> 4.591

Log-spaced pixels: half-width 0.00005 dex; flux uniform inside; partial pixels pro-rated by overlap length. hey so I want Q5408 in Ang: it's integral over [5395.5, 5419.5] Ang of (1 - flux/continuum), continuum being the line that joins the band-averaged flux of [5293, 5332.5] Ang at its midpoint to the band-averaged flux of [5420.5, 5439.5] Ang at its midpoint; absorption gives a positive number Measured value 0.8 Ang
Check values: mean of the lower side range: 4.8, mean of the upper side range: 4.91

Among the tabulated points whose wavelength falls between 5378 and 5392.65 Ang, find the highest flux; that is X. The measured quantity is 5.095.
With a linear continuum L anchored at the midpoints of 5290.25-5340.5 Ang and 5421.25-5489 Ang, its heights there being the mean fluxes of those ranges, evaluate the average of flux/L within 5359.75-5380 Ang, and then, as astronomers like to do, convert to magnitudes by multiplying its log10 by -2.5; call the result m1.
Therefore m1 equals 0.04 mag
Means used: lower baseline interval 4.82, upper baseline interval 4.78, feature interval 4.65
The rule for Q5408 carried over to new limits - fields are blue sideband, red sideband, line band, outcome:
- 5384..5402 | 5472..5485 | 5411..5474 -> -1.86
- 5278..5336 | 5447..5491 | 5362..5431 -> 0.17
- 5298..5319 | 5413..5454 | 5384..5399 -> 0.75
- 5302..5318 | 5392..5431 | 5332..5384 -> 1.88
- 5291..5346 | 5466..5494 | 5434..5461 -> -0.50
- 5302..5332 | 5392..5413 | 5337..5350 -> 0.54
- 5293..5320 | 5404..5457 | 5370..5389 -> 0.47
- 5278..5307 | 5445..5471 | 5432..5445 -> -0.61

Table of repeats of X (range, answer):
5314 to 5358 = 5.411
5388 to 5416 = 5.193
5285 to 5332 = 5.52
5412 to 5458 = 5.209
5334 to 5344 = 5.223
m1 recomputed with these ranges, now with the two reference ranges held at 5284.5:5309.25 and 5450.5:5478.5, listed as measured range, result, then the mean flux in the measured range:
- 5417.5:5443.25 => -0.06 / 4.93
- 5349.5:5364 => -0.02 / 4.83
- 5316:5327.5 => 0.00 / 4.76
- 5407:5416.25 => -0.01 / 4.73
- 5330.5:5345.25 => 0.01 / 4.69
